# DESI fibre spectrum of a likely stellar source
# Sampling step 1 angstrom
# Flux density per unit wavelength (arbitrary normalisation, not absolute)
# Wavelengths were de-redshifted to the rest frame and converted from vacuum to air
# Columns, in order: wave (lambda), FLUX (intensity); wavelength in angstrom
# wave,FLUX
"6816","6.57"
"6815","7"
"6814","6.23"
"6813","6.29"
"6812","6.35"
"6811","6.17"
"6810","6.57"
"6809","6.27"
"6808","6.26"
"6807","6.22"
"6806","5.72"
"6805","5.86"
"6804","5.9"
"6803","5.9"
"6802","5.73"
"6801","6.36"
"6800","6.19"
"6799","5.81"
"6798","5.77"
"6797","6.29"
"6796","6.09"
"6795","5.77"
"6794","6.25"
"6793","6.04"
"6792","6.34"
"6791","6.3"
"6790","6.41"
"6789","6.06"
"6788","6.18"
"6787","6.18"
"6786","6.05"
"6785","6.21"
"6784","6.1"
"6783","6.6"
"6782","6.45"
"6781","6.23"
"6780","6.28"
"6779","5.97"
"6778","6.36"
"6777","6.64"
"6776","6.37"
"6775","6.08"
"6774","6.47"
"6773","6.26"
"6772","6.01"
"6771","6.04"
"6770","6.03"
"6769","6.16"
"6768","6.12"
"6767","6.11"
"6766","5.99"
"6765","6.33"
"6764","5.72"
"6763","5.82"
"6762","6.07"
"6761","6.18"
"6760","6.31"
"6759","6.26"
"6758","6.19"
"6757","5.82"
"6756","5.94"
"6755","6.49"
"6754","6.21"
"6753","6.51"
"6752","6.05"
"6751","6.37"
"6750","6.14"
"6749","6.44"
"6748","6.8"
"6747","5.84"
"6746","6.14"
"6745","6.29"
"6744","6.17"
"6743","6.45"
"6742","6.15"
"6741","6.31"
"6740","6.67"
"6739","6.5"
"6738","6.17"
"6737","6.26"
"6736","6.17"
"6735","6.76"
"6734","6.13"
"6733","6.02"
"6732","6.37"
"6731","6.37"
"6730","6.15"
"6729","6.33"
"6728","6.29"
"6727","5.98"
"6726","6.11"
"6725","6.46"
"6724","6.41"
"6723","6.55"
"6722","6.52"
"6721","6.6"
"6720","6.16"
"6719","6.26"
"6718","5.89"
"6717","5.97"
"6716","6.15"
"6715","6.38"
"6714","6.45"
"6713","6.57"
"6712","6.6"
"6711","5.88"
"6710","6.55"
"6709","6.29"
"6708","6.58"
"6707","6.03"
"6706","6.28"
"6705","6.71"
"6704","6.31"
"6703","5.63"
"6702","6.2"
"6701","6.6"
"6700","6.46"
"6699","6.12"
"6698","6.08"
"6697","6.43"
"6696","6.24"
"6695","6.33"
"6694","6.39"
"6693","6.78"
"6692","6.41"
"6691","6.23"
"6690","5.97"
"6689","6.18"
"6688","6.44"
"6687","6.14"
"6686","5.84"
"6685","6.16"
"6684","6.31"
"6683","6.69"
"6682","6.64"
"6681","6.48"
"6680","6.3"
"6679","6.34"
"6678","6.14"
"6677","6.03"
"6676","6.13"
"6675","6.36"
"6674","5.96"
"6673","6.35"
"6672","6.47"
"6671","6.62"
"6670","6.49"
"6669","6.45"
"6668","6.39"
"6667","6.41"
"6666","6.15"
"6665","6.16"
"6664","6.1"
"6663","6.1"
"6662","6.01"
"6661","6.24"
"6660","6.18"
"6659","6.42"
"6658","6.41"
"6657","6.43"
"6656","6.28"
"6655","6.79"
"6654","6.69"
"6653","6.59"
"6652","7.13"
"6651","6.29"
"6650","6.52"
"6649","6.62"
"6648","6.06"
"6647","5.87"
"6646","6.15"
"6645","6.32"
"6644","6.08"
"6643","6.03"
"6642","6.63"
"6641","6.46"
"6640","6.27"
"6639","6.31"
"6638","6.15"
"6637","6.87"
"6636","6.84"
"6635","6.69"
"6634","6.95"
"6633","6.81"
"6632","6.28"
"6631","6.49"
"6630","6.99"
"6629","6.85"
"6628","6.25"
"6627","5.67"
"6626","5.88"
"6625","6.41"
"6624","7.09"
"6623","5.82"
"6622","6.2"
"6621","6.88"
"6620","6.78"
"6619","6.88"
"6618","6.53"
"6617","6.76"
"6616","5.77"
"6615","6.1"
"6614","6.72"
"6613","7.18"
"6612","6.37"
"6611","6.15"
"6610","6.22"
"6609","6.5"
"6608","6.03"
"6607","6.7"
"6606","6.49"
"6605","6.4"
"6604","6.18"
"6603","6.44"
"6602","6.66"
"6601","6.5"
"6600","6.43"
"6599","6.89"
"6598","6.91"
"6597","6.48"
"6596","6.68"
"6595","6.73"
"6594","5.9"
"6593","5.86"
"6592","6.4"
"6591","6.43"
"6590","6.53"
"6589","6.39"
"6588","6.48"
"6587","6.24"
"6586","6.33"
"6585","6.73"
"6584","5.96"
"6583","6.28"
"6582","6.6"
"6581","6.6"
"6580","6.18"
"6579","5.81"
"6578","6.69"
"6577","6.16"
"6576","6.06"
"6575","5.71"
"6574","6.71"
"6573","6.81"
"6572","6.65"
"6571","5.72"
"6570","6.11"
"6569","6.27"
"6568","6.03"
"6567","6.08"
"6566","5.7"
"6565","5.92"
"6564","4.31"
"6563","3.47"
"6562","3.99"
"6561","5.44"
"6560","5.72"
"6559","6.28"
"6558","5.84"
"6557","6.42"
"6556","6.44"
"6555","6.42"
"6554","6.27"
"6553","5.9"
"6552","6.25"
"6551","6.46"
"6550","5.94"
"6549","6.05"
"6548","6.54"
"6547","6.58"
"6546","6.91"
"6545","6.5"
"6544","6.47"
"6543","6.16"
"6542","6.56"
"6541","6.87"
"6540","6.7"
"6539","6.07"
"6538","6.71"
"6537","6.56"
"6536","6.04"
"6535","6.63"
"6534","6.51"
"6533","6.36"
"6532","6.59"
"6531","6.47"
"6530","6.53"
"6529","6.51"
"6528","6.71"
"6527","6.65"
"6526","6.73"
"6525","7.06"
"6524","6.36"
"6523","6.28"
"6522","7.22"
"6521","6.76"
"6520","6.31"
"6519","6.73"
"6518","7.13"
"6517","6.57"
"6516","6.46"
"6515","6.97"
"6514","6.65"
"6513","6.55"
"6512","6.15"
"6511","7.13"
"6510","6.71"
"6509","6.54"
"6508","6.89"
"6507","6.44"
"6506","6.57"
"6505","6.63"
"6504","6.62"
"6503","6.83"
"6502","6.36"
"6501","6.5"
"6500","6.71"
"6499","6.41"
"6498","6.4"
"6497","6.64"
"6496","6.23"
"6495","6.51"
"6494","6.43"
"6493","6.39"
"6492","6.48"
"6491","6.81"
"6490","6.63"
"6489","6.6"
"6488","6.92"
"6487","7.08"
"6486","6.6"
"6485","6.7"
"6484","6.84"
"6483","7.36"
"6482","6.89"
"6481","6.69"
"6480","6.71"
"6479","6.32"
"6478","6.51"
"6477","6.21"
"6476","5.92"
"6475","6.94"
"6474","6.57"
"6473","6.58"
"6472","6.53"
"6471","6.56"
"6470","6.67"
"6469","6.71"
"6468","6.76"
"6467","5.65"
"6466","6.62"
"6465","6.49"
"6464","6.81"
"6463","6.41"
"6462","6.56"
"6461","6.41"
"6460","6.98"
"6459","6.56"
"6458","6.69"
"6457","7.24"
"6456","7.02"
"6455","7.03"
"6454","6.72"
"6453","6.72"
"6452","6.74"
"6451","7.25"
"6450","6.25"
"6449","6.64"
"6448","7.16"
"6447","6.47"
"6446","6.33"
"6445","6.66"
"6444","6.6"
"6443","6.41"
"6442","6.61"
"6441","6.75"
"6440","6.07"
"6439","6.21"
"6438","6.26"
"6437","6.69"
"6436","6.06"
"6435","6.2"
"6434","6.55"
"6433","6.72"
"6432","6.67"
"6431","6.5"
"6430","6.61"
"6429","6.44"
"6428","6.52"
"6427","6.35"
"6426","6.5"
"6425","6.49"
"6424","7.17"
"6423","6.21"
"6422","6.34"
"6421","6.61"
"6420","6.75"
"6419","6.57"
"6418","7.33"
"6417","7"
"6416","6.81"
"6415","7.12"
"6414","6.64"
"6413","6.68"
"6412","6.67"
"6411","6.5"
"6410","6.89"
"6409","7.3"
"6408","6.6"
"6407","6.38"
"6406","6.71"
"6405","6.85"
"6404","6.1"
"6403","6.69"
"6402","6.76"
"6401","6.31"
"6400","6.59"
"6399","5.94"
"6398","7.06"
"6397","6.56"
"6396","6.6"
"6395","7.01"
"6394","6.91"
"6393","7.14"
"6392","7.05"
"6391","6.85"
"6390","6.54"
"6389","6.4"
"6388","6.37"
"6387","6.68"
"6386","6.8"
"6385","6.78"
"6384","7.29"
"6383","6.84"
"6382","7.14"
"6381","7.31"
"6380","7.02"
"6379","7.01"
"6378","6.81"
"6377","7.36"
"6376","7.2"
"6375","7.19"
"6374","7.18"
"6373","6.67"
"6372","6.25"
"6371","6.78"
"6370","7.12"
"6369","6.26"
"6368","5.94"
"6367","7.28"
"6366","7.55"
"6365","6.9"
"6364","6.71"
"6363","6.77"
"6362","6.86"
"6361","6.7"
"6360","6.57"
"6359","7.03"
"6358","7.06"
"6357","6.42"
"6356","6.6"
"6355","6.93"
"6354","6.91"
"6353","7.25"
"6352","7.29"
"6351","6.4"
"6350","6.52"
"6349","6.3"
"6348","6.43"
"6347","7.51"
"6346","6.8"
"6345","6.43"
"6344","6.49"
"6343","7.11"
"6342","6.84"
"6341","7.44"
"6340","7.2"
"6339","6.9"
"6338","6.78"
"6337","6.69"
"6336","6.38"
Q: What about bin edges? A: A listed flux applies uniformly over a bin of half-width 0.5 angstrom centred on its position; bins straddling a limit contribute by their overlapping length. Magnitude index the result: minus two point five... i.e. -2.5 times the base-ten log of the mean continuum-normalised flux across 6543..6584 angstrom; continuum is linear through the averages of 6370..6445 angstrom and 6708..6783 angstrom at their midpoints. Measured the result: 0.08 mag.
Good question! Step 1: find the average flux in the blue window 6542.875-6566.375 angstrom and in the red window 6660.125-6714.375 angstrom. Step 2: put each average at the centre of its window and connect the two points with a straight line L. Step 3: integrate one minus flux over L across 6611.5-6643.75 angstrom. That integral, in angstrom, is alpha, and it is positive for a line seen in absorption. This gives -1.9 angstrom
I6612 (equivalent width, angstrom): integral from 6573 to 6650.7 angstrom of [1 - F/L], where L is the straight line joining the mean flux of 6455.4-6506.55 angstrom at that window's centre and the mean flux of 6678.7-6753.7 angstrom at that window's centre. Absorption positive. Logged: 0.3 angstrom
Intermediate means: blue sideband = 6.61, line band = 6.42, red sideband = 6.31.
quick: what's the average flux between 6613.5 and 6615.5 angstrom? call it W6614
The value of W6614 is 6.41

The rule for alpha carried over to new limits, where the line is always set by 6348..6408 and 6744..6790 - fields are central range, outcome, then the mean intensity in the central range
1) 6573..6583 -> 0.27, 6.31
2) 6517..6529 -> -0.26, 6.71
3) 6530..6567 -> 2.33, 6.12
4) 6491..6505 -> 0.18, 6.52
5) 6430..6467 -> 0.43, 6.6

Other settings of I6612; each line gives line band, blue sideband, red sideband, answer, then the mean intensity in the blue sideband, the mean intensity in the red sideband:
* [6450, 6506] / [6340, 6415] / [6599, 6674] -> 0.2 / 6.8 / 6.42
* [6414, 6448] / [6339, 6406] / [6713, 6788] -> 0.8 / 6.81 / 6.24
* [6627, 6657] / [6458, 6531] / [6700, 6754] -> -0.3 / 6.62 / 6.3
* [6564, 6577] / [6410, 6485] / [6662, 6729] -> 0.8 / 6.62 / 6.3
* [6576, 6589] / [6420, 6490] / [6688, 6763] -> 0.2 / 6.6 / 6.28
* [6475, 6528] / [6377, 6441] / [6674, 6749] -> -0.6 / 6.68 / 6.3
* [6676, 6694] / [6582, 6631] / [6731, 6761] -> 0.1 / 6.44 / 6.27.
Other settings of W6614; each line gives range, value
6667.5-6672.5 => 6.48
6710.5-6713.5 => 6.35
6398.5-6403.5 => 6.46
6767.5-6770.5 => 6.1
